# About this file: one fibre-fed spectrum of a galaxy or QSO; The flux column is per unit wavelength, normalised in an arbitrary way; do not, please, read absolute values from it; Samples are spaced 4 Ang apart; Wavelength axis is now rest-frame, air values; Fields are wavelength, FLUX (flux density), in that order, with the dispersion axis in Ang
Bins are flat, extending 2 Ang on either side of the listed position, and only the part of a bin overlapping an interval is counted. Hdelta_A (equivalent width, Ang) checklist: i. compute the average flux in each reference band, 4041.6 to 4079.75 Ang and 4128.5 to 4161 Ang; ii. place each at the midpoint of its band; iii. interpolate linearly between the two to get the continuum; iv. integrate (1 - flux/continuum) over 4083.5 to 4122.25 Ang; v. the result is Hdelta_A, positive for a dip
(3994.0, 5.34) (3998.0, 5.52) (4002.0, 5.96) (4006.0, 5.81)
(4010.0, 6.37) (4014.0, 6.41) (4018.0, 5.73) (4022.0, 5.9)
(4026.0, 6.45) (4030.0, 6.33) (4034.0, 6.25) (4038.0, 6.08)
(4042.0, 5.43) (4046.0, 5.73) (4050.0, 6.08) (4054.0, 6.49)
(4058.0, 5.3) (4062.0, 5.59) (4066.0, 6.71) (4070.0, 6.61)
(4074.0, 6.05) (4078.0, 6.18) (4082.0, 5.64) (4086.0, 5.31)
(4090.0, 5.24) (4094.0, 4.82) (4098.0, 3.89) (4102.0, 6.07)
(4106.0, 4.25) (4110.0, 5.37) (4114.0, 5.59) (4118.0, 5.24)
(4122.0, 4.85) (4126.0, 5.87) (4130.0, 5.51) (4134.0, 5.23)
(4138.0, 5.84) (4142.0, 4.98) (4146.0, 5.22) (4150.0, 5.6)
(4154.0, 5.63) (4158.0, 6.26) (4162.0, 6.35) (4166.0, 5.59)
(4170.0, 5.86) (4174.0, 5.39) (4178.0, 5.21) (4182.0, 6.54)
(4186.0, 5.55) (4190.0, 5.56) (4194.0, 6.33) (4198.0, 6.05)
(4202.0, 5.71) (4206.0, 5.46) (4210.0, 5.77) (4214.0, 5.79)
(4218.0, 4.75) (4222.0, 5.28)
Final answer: 4.8 Ang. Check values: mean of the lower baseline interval 6.04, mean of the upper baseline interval 5.56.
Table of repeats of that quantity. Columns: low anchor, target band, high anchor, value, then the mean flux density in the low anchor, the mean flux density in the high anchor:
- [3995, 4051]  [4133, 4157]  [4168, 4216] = 1.5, 5.99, 5.77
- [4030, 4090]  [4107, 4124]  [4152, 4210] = 2.0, 5.95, 5.82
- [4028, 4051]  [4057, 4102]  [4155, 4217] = 2.5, 5.98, 5.81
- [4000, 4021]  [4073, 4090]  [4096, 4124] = -1.2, 6.05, 5.04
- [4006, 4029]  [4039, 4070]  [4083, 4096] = -1.8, 6.15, 5.16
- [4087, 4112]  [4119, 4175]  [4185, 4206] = -2.1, 4.95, 5.82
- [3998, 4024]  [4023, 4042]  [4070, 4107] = -1.1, 5.99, 5.37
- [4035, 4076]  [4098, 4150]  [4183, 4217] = 5.4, 6.01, 5.77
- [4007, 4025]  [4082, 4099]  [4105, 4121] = 1.3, 6.11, 5.15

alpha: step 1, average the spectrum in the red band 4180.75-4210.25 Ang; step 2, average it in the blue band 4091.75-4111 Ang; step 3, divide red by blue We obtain 1.21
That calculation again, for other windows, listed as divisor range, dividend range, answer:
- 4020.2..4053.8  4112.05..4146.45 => 0.89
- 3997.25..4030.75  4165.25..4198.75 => 0.95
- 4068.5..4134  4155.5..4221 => 1.07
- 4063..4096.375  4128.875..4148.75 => 0.93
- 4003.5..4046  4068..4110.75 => 0.89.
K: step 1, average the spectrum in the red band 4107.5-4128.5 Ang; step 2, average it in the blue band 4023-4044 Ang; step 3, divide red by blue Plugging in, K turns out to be 0.88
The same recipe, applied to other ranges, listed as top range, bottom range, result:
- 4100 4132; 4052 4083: 0.88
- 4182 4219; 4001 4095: 0.96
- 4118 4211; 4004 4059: 0.94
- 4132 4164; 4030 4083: 0.94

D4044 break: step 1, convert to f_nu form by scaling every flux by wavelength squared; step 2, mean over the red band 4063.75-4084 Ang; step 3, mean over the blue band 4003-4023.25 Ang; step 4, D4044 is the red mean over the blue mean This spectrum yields 1.1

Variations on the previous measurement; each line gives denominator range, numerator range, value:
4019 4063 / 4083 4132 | 0.90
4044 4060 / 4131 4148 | 0.94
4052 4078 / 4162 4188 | 0.99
